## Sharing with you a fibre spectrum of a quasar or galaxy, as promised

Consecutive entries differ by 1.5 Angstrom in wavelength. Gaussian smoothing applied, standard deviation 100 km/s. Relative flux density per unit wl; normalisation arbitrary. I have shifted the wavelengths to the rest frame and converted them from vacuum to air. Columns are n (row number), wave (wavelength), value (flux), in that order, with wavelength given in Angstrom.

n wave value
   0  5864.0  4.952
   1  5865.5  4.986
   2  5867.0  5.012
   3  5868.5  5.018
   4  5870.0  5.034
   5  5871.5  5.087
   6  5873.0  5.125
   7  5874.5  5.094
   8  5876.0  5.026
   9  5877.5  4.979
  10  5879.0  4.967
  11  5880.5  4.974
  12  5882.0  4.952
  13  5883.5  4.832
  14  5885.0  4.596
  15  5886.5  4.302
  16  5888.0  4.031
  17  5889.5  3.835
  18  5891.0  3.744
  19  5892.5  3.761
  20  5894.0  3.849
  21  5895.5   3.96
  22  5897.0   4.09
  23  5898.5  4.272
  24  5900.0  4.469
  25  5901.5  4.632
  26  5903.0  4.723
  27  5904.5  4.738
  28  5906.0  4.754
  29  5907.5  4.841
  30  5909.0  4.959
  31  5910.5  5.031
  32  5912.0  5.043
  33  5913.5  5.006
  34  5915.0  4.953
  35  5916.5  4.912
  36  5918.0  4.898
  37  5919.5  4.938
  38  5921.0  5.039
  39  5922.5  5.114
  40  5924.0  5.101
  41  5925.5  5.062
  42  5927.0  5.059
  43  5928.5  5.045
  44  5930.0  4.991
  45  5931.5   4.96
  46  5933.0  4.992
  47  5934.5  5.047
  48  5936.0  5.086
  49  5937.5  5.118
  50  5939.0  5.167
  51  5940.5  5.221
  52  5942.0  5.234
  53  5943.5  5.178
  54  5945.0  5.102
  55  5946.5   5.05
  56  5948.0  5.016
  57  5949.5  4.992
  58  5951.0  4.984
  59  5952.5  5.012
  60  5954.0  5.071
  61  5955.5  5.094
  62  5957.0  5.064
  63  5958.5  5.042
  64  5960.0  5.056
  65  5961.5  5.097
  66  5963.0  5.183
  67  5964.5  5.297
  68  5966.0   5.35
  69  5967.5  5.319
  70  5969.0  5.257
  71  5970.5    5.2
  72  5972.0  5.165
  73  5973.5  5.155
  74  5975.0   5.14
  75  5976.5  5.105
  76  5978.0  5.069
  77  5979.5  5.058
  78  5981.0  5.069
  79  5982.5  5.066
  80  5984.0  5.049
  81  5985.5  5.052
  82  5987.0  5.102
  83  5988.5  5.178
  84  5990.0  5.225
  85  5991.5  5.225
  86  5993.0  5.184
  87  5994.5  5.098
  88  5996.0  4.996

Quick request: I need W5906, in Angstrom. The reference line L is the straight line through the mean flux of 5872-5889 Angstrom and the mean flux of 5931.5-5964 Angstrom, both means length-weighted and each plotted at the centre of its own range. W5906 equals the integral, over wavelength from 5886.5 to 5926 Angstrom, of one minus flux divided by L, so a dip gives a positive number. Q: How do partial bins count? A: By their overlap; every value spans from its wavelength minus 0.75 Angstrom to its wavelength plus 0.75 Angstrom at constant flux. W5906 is 2.5 Angstrom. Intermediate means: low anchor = 4.8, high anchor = 5.08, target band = 4.6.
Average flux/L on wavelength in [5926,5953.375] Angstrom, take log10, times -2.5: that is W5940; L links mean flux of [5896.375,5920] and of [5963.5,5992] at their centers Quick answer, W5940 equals -0.03 mag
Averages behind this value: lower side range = 4.77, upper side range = 5.16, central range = 5.07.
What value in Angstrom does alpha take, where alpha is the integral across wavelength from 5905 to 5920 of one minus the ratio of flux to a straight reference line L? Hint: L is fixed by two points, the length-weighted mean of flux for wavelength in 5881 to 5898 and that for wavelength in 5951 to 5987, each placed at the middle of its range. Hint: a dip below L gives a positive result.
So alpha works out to -1.58 Angstrom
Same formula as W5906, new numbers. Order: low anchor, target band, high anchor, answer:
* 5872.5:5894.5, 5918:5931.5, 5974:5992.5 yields -0.7 Angstrom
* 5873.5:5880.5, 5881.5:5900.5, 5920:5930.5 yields 3.2 Angstrom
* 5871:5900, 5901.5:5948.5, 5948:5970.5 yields -1.7 Angstrom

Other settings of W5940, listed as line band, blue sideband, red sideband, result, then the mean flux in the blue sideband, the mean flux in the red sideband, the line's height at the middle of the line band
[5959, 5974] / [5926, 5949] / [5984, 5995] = -0.018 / 5.08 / 5.15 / 5.12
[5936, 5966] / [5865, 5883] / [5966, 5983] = 0.003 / 5.02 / 5.16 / 5.12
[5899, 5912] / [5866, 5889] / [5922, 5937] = 0.041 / 4.86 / 5.05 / 4.96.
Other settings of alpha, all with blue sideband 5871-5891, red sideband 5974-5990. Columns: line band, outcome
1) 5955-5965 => -0.20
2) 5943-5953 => -0.16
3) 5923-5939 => -0.49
